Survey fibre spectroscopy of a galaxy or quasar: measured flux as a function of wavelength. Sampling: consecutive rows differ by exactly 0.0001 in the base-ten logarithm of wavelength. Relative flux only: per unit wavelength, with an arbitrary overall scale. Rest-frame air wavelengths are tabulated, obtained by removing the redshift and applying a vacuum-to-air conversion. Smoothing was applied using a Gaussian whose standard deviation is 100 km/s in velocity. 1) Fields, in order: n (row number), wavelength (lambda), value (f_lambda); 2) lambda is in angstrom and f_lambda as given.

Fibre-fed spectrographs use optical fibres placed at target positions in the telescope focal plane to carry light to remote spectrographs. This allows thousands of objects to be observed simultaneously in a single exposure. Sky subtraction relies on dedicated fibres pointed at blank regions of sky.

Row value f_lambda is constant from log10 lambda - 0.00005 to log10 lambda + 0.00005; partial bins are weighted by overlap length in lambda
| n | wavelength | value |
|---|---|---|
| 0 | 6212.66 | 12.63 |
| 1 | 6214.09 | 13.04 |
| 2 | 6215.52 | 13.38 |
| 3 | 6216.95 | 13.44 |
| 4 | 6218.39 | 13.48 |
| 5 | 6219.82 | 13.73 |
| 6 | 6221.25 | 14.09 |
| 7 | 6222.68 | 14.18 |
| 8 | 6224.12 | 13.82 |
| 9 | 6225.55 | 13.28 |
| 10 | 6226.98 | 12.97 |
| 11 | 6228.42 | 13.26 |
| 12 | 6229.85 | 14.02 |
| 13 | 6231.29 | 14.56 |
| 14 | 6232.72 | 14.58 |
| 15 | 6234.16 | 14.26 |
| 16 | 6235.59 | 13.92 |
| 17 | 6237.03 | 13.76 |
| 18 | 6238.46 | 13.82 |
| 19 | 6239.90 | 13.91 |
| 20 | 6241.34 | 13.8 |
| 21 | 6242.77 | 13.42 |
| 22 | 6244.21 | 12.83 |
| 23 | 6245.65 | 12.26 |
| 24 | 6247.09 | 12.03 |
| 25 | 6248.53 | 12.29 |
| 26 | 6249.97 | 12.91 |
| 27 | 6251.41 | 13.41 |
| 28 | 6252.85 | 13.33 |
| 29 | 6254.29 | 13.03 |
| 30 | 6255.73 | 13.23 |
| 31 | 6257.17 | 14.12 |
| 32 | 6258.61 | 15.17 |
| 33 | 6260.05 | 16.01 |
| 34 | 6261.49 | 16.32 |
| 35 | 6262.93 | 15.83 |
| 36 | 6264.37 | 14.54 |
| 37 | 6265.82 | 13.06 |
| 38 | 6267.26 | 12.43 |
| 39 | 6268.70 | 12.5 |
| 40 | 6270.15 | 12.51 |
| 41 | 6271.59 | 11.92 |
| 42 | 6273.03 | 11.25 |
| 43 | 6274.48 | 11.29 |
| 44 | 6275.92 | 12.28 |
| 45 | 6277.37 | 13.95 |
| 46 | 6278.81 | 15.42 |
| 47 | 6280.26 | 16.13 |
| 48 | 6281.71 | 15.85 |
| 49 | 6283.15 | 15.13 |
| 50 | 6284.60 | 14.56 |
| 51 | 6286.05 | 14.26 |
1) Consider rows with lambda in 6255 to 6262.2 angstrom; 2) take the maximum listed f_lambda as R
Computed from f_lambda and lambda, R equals 16.32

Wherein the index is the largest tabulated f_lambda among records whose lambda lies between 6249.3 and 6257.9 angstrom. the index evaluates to 14.12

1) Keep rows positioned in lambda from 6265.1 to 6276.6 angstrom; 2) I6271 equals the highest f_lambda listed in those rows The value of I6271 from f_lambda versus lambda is 13.06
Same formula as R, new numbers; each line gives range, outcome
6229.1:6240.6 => 14.58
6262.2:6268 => 15.83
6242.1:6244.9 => 13.42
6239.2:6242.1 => 13.91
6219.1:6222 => 14.09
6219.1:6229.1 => 14.18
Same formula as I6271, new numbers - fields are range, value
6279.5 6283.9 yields 16.13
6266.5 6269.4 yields 12.5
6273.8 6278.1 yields 13.95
